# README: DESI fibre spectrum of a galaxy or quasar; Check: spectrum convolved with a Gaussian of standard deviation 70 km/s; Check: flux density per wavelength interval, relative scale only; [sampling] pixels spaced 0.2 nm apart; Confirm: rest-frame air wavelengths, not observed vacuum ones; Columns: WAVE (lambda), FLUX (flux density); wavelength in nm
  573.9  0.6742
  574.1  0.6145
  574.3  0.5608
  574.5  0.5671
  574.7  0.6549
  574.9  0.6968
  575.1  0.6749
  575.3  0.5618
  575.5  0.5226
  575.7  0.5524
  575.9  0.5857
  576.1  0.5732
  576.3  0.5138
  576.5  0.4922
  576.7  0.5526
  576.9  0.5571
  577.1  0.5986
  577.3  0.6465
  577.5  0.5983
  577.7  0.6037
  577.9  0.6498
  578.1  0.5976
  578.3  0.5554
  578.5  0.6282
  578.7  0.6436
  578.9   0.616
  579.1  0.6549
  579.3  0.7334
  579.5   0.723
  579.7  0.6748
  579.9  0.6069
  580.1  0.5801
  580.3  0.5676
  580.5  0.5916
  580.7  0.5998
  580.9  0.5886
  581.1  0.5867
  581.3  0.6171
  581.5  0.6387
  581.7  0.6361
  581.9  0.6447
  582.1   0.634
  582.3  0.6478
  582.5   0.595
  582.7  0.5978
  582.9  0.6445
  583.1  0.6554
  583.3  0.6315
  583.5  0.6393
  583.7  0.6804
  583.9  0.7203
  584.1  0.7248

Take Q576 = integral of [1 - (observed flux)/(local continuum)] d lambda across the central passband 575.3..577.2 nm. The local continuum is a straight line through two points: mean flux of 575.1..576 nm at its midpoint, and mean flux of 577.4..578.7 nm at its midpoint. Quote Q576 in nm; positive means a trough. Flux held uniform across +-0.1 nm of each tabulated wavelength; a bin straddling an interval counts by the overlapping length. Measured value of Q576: 0.10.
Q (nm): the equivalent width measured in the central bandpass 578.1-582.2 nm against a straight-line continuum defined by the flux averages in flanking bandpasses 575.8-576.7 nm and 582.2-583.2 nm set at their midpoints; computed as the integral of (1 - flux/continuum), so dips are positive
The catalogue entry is -0.22 nm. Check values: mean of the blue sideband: 0.542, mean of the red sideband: 0.628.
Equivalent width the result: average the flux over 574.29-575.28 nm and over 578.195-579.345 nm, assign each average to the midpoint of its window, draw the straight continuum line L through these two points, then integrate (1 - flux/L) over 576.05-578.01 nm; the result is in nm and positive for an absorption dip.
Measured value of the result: 0.17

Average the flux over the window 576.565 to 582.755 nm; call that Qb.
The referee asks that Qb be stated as 0.618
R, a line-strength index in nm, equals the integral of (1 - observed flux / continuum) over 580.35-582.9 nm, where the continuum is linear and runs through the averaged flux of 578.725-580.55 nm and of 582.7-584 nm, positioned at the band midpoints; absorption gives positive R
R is 0.13 nm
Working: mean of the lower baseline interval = 0.64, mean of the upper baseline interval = 0.657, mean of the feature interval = 0.615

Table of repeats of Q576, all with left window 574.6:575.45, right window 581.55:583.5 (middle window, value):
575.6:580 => 0.21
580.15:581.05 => 0.07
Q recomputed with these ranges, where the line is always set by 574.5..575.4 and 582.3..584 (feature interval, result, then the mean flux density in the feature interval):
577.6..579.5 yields 0.02 nm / 0.636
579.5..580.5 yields 0.04 nm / 0.617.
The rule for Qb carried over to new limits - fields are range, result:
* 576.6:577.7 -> 0.592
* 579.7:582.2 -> 0.61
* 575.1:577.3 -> 0.561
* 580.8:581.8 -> 0.613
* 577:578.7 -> 0.612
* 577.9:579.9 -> 0.646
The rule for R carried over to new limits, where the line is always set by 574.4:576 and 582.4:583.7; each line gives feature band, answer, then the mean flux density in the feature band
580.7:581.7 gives 0.02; 0.61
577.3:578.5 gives 0.01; 0.607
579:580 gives -0.10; 0.679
